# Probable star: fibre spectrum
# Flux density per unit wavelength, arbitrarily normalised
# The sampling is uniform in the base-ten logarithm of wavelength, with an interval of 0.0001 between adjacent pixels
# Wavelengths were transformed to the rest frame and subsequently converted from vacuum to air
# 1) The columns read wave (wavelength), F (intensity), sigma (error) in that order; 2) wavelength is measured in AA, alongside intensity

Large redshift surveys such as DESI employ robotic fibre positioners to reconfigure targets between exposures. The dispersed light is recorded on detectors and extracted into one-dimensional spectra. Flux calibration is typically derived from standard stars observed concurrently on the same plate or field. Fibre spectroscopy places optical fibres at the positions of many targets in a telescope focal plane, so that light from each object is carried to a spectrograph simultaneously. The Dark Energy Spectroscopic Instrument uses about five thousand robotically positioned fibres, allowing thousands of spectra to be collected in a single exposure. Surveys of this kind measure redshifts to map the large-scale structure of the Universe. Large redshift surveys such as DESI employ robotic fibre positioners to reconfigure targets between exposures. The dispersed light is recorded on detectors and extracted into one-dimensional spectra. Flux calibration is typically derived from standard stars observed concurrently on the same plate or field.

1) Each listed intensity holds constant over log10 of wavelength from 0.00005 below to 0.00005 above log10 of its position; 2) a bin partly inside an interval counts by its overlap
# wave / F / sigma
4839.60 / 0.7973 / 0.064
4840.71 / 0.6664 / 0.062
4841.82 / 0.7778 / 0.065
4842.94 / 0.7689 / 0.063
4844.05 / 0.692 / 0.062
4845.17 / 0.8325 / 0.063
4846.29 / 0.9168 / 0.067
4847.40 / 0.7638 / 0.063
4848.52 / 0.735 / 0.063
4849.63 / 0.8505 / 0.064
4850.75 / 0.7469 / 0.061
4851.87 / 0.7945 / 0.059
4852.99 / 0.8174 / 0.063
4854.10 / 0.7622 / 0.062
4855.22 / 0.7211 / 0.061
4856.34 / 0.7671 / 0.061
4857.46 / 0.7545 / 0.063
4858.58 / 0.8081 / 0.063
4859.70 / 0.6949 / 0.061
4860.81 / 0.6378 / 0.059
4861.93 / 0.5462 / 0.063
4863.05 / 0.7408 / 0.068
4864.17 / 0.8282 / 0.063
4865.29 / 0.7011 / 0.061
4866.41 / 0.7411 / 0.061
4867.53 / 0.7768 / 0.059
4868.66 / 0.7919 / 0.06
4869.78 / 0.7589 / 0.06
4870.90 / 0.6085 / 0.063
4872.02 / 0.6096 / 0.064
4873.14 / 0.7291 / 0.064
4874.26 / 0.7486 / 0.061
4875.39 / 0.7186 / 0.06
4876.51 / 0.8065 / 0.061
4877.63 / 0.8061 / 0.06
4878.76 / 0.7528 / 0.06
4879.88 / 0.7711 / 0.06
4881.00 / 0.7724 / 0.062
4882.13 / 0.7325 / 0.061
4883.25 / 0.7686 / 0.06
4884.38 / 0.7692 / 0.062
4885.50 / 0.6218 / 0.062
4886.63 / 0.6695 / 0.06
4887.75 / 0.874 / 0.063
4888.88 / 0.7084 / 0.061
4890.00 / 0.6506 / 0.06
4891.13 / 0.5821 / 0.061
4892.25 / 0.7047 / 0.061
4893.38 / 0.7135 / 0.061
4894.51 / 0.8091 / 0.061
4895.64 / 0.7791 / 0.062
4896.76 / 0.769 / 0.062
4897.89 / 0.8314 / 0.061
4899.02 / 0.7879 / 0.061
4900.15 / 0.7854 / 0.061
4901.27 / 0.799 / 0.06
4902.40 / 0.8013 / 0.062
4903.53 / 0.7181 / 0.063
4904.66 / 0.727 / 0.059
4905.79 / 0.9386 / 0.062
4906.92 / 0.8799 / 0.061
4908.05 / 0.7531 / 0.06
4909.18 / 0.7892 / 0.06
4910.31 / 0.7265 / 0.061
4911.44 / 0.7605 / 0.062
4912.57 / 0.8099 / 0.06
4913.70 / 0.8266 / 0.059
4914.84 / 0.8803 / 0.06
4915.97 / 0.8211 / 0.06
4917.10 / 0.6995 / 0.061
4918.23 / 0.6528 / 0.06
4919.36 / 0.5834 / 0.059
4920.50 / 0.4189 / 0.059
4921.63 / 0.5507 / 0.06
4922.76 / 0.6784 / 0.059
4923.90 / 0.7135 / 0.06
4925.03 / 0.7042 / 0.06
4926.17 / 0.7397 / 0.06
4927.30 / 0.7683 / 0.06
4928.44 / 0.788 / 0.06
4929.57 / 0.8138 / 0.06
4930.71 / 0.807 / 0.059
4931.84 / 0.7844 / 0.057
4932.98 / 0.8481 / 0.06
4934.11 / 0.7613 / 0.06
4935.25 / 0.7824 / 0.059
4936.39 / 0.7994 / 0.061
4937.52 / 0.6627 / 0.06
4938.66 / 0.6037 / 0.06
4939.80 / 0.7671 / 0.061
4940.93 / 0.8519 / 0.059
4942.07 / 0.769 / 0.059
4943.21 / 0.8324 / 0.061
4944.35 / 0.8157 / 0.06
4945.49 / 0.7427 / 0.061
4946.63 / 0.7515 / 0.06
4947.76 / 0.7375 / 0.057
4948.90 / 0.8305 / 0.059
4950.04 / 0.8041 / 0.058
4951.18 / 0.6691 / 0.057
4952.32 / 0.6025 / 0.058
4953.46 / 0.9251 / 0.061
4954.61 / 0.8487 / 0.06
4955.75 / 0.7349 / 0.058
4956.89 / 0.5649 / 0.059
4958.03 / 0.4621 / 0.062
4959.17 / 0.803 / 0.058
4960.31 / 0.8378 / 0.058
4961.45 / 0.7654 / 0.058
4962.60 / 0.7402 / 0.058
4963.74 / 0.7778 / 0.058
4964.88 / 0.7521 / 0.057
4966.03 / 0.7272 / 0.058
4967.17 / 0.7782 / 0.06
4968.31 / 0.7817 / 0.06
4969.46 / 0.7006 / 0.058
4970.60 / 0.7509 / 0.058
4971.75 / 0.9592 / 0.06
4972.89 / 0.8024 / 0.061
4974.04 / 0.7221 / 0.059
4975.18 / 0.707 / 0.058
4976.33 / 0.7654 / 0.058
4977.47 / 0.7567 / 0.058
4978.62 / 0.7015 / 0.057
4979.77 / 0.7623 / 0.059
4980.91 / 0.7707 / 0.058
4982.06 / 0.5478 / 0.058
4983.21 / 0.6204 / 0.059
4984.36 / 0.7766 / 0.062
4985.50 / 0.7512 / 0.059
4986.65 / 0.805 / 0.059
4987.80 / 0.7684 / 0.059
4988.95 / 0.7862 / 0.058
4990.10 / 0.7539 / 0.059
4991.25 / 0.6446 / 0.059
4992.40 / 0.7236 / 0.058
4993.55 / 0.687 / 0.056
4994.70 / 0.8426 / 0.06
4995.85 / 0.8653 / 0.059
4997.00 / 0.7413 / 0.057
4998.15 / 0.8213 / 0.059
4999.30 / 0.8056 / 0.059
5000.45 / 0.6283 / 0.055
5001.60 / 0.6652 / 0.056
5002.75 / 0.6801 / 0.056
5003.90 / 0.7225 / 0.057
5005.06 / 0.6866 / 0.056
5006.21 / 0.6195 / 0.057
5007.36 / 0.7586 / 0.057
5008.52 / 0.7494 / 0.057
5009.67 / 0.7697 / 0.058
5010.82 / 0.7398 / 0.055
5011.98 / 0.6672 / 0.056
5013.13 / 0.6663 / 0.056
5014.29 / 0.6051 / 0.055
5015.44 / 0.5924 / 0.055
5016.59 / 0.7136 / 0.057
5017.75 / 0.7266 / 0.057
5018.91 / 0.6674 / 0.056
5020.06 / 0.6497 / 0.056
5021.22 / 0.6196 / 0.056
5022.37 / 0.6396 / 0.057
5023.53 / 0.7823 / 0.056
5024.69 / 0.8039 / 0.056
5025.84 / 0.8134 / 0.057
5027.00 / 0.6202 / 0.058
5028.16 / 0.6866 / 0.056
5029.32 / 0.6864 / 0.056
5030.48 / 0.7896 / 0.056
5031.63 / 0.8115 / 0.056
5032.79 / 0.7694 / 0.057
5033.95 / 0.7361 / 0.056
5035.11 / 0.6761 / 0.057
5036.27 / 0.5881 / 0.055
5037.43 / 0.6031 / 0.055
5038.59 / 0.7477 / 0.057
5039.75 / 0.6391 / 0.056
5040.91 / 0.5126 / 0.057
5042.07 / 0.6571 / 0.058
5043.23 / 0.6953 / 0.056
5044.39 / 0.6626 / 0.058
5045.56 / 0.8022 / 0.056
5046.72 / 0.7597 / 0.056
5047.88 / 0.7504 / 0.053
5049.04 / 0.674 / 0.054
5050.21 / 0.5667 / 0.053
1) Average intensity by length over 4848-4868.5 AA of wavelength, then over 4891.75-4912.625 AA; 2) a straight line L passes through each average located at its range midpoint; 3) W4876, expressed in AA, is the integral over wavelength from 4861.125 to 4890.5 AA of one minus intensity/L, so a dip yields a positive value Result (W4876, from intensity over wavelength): 1.2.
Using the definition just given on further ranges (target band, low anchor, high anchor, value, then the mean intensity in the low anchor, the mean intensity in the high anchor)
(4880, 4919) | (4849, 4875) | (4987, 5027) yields -1.6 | 0.736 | 0.717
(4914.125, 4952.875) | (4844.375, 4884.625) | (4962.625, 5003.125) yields 0.6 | 0.752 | 0.747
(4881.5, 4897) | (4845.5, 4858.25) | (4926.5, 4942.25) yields 1.1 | 0.786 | 0.772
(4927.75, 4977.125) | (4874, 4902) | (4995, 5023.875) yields -2.4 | 0.75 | 0.704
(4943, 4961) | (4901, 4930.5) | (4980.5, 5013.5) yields -0.2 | 0.744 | 0.726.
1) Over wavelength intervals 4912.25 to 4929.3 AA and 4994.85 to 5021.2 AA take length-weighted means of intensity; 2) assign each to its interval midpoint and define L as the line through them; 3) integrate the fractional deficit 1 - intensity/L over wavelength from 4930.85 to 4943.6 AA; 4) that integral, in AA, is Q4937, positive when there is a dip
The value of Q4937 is -1.10 AA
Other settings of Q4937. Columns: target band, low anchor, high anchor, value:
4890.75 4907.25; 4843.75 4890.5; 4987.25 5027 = -0.83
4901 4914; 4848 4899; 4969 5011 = -0.94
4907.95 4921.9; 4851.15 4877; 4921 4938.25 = 0.50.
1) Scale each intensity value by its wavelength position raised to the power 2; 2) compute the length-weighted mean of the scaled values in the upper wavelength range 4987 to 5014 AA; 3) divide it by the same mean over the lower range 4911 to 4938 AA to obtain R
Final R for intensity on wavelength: 1.02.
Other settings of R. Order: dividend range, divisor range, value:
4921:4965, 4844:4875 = 1.04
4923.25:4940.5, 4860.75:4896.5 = 1.06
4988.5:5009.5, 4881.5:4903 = 1.03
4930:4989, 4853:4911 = 1.04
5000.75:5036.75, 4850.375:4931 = 0.99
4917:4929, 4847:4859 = 0.88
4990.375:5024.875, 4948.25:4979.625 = 0.96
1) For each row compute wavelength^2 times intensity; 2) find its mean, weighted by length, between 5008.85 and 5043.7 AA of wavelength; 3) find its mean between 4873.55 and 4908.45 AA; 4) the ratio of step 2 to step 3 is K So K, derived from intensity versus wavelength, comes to 0.96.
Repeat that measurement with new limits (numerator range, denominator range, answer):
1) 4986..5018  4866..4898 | 1.03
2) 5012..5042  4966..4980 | 0.92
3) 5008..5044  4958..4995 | 0.94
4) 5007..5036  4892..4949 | 0.97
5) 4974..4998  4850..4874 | 1.06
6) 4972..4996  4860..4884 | 1.06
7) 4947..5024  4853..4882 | 1.04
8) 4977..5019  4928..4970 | 0.97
